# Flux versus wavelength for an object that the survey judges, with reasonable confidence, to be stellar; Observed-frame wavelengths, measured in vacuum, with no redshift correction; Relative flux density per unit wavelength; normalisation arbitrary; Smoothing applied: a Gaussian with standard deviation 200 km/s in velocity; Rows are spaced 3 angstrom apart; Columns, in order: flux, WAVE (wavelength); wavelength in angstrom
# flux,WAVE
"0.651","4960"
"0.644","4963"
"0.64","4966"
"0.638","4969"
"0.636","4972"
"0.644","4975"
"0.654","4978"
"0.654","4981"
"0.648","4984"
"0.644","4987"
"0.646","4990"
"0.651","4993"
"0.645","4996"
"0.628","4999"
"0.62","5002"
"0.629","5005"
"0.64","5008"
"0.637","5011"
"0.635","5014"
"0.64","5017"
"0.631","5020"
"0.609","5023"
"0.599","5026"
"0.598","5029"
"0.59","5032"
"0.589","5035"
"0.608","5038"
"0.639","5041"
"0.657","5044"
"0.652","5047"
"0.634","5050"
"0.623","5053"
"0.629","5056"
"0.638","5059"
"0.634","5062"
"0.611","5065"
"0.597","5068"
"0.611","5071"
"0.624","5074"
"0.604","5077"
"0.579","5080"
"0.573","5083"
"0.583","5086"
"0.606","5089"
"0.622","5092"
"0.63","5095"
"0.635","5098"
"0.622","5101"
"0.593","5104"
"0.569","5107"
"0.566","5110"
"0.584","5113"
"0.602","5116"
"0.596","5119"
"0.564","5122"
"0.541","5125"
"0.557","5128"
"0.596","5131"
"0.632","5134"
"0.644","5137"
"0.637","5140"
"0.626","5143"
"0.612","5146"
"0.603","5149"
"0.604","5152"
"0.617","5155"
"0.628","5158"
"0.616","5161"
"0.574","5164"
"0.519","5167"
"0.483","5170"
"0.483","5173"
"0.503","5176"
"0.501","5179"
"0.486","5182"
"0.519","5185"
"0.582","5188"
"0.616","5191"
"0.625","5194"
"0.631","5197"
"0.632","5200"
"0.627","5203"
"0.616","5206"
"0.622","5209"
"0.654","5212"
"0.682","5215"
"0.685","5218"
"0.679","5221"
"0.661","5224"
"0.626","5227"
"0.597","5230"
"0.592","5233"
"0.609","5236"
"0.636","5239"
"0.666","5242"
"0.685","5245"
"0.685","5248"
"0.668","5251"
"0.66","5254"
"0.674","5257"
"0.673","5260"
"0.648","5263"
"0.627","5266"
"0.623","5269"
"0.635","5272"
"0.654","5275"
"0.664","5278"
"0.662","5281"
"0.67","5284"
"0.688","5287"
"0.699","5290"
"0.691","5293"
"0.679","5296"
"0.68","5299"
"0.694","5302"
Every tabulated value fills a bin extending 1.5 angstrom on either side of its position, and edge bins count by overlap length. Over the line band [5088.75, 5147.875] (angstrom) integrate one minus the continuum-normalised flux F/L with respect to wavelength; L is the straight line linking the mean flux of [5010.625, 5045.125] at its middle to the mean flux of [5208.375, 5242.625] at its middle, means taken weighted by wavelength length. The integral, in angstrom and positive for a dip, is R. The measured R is 2.6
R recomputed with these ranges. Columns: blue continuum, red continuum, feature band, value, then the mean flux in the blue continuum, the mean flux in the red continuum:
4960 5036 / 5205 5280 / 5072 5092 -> 1.3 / 0.632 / 0.649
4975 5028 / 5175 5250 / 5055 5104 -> 1.4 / 0.636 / 0.618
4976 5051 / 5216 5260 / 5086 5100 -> 0.4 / 0.631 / 0.653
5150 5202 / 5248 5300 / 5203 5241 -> -1.6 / 0.567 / 0.665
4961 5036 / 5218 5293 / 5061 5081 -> 0.9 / 0.632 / 0.655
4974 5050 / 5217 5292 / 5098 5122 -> 1.8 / 0.631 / 0.655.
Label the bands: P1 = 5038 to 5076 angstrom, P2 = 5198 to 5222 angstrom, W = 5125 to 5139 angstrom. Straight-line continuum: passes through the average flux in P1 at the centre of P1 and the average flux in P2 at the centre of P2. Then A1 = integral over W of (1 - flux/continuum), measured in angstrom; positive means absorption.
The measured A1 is 0.8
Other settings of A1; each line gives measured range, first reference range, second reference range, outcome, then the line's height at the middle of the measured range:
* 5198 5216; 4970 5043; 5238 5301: 0.5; 0.657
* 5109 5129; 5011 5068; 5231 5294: 1.9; 0.635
